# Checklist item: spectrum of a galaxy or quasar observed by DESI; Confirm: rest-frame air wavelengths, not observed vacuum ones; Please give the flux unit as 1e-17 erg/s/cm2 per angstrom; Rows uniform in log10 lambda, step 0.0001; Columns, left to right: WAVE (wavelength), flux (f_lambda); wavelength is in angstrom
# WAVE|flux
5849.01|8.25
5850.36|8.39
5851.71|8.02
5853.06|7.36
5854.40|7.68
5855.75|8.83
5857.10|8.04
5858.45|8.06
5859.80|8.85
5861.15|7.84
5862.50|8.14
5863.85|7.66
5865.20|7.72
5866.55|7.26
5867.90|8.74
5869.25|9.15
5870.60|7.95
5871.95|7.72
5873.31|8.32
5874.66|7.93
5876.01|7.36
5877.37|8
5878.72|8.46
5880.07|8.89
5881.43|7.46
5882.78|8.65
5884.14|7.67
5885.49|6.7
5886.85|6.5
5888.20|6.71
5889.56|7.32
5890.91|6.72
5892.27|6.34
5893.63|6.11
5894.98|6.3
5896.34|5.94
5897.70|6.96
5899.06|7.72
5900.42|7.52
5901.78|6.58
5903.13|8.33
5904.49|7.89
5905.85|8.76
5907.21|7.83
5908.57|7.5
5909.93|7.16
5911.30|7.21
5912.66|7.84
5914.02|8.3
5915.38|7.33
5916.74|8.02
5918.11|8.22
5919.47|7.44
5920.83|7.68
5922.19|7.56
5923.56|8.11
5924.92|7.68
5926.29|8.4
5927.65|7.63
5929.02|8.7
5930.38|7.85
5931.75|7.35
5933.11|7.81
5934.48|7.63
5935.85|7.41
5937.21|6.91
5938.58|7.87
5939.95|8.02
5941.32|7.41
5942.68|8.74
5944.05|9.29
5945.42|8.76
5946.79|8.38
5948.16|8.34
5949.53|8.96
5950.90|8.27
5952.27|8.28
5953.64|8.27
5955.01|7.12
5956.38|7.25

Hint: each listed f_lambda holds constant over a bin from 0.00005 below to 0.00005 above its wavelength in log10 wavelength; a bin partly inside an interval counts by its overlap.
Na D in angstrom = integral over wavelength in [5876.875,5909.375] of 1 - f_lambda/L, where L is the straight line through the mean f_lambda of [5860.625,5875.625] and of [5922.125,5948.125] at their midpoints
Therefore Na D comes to 2.6 angstrom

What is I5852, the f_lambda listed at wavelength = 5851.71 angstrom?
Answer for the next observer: 8.02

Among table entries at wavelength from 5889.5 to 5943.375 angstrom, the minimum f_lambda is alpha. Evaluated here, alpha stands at 5.94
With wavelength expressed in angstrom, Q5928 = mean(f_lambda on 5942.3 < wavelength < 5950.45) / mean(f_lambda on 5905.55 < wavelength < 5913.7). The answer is 1.14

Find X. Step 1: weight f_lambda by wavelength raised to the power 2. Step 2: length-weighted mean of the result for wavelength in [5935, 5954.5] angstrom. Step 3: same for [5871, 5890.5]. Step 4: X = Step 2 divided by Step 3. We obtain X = 1.1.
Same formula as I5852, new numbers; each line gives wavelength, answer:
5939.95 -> 8.02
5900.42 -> 7.52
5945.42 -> 8.76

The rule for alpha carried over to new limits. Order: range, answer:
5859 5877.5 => 7.26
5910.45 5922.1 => 7.21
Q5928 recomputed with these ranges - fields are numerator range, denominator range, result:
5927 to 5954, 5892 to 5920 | 1.09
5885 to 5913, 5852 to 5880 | 0.88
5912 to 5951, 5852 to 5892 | 1.02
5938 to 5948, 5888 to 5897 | 1.29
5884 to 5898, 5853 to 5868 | 0.83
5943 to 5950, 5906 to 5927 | 1.12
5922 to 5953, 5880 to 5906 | 1.12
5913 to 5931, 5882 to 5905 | 1.12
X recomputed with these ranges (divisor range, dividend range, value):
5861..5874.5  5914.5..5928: 0.99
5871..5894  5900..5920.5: 1.04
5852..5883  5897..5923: 0.96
